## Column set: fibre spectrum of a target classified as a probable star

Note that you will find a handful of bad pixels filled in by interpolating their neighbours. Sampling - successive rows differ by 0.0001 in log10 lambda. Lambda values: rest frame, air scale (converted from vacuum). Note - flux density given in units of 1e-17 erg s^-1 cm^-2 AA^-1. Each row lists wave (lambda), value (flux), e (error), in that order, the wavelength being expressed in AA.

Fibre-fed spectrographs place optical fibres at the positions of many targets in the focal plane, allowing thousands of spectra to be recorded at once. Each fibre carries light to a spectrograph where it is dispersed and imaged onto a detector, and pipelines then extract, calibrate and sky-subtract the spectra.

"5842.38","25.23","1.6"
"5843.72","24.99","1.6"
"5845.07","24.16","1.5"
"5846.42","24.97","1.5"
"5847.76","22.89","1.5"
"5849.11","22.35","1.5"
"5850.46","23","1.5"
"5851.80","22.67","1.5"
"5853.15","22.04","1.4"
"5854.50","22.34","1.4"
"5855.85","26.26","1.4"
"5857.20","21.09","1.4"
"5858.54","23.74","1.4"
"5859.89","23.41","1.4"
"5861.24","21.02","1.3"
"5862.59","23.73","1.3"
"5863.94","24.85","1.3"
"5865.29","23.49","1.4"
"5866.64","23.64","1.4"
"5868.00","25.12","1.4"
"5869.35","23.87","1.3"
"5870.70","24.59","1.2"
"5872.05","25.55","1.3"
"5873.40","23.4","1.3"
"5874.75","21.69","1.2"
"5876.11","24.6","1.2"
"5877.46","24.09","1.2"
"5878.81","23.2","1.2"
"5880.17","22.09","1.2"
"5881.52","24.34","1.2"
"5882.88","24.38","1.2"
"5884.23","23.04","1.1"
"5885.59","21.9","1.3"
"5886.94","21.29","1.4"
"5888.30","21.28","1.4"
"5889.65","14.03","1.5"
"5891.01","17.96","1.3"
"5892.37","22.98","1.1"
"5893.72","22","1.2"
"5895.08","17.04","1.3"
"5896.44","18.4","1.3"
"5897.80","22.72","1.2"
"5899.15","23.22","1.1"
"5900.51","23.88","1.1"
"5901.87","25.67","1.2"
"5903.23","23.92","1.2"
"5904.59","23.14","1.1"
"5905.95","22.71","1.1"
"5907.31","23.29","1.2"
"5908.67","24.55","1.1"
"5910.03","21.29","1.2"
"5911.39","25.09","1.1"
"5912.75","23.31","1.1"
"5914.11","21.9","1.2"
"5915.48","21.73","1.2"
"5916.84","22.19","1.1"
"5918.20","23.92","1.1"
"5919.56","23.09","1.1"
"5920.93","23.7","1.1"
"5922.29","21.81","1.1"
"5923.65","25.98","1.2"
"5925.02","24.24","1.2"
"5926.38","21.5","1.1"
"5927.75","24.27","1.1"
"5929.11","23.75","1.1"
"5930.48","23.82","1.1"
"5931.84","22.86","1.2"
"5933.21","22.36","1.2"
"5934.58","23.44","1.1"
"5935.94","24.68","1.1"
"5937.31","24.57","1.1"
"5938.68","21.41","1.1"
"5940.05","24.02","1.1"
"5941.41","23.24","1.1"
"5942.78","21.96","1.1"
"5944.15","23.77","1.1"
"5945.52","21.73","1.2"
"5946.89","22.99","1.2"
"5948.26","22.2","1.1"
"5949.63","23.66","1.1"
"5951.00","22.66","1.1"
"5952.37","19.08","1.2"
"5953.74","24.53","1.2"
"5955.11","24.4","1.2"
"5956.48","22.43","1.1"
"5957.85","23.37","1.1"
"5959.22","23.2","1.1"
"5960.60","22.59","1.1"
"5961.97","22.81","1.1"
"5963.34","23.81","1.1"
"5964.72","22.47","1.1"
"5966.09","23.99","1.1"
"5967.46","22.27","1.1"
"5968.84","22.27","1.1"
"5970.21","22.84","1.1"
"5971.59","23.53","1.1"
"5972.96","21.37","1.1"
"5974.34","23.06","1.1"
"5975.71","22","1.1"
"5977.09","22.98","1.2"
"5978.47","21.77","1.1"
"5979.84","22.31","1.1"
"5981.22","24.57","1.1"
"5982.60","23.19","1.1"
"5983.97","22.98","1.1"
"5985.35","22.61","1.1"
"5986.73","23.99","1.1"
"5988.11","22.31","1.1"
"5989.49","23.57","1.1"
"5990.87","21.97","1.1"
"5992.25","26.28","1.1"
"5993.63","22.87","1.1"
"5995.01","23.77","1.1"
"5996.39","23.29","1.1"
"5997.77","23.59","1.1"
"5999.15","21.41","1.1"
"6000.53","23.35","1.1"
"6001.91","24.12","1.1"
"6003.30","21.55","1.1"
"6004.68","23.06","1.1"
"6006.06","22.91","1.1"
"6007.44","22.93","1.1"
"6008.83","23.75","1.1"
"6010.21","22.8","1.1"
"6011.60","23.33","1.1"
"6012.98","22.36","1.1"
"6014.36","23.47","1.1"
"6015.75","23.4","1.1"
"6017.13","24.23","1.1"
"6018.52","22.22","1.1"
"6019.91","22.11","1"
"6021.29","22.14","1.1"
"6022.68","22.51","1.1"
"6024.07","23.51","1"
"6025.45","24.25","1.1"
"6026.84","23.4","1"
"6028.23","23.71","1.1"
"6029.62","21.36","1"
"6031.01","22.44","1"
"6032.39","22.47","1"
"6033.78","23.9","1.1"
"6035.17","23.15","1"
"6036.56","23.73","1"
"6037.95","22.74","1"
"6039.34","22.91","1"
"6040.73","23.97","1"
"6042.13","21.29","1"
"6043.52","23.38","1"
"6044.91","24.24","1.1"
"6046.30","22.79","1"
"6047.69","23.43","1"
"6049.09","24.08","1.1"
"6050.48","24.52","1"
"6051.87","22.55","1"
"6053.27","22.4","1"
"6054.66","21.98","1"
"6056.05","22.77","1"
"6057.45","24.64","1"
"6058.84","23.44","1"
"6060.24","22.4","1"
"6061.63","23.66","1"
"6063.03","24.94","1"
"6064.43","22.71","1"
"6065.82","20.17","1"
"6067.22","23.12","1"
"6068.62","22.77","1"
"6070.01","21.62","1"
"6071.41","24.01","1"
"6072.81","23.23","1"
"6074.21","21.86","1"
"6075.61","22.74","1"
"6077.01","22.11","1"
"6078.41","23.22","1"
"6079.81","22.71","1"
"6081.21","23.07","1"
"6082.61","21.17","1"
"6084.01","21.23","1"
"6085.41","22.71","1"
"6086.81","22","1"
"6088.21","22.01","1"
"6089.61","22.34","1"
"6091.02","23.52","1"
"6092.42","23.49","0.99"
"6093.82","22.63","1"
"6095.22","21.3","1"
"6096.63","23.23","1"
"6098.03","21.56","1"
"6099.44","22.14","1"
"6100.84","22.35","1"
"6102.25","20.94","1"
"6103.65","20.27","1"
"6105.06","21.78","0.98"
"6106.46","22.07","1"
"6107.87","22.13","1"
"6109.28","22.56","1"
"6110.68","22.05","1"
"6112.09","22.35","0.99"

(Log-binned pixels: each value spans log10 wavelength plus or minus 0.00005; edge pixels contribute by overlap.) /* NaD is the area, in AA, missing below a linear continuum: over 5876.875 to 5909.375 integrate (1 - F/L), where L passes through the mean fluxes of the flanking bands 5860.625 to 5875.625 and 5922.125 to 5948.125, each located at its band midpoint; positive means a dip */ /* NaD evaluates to 1.99 AA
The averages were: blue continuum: 23.7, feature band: 22.1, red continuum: 23.3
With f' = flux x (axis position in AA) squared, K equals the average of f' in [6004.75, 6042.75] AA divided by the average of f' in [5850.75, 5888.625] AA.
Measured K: 1.04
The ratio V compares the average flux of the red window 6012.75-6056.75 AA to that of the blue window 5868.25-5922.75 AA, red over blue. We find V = 1.0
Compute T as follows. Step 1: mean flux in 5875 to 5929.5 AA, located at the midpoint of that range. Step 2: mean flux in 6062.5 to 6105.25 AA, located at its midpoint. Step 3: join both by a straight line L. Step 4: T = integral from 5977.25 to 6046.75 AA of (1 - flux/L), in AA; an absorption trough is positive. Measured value -2.0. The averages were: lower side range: 22.6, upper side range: 22.3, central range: 23.1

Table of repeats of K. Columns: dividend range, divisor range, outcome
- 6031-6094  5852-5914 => 1.07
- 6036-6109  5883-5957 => 1.05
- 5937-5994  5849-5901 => 1.05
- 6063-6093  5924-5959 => 1.02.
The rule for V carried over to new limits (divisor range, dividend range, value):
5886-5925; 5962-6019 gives 1.04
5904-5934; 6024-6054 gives 1.00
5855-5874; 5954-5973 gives 0.97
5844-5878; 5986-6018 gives 0.99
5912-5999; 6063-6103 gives 0.97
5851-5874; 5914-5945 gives 0.99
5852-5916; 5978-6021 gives 1.02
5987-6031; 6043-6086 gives 0.99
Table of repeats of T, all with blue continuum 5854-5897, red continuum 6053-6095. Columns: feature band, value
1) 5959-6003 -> -0.8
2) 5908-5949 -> -1.1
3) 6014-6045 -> -0.5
